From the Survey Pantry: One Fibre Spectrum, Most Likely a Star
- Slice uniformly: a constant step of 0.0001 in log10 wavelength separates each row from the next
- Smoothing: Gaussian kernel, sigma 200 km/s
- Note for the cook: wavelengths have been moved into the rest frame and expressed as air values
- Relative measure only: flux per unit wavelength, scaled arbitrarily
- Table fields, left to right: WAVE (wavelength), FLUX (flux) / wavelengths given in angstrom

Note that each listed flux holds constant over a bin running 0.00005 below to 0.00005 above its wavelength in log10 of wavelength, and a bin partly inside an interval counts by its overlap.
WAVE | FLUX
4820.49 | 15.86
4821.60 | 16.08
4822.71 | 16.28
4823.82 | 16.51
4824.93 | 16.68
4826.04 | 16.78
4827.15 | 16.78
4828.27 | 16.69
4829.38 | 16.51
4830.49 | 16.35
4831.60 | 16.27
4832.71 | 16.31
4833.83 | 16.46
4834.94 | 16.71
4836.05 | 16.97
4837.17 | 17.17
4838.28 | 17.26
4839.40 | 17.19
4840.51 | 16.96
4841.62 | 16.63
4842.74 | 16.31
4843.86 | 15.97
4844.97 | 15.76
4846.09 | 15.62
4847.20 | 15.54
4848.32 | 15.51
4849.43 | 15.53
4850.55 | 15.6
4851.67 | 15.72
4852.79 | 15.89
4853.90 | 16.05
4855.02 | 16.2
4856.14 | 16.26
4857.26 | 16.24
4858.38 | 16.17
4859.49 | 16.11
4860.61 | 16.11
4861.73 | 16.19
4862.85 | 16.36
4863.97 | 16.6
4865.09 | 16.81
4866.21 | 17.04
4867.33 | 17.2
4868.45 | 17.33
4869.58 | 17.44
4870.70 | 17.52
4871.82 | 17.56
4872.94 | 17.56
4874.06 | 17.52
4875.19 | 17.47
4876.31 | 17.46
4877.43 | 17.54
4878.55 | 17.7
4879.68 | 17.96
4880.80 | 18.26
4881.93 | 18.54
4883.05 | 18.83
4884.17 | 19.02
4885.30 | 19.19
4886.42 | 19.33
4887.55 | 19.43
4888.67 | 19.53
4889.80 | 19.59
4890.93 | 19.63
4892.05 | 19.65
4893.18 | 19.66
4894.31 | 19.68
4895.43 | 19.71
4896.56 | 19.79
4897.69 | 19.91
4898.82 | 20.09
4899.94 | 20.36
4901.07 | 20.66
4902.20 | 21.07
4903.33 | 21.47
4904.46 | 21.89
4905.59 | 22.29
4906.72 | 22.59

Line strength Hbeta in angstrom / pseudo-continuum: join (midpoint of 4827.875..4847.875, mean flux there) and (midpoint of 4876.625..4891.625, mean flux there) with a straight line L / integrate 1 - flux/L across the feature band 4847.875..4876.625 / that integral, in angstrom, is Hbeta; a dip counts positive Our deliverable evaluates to 1.8 angstrom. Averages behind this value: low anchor 16.5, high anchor 18.8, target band 16.6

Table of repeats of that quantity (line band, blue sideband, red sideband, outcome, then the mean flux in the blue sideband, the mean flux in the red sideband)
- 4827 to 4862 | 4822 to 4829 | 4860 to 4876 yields 1.1 angstrom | 16.6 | 17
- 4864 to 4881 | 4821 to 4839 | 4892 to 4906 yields 1.4 angstrom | 16.6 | 20.5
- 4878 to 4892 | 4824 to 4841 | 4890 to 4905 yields 0.5 angstrom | 16.7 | 20.3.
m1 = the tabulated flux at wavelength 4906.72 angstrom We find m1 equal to 22.59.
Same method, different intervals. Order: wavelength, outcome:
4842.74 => 16.31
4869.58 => 17.44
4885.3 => 19.19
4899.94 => 20.36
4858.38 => 16.17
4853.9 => 16.05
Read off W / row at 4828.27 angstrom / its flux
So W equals 16.69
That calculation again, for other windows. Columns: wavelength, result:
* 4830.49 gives 16.35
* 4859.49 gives 16.11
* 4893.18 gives 19.66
